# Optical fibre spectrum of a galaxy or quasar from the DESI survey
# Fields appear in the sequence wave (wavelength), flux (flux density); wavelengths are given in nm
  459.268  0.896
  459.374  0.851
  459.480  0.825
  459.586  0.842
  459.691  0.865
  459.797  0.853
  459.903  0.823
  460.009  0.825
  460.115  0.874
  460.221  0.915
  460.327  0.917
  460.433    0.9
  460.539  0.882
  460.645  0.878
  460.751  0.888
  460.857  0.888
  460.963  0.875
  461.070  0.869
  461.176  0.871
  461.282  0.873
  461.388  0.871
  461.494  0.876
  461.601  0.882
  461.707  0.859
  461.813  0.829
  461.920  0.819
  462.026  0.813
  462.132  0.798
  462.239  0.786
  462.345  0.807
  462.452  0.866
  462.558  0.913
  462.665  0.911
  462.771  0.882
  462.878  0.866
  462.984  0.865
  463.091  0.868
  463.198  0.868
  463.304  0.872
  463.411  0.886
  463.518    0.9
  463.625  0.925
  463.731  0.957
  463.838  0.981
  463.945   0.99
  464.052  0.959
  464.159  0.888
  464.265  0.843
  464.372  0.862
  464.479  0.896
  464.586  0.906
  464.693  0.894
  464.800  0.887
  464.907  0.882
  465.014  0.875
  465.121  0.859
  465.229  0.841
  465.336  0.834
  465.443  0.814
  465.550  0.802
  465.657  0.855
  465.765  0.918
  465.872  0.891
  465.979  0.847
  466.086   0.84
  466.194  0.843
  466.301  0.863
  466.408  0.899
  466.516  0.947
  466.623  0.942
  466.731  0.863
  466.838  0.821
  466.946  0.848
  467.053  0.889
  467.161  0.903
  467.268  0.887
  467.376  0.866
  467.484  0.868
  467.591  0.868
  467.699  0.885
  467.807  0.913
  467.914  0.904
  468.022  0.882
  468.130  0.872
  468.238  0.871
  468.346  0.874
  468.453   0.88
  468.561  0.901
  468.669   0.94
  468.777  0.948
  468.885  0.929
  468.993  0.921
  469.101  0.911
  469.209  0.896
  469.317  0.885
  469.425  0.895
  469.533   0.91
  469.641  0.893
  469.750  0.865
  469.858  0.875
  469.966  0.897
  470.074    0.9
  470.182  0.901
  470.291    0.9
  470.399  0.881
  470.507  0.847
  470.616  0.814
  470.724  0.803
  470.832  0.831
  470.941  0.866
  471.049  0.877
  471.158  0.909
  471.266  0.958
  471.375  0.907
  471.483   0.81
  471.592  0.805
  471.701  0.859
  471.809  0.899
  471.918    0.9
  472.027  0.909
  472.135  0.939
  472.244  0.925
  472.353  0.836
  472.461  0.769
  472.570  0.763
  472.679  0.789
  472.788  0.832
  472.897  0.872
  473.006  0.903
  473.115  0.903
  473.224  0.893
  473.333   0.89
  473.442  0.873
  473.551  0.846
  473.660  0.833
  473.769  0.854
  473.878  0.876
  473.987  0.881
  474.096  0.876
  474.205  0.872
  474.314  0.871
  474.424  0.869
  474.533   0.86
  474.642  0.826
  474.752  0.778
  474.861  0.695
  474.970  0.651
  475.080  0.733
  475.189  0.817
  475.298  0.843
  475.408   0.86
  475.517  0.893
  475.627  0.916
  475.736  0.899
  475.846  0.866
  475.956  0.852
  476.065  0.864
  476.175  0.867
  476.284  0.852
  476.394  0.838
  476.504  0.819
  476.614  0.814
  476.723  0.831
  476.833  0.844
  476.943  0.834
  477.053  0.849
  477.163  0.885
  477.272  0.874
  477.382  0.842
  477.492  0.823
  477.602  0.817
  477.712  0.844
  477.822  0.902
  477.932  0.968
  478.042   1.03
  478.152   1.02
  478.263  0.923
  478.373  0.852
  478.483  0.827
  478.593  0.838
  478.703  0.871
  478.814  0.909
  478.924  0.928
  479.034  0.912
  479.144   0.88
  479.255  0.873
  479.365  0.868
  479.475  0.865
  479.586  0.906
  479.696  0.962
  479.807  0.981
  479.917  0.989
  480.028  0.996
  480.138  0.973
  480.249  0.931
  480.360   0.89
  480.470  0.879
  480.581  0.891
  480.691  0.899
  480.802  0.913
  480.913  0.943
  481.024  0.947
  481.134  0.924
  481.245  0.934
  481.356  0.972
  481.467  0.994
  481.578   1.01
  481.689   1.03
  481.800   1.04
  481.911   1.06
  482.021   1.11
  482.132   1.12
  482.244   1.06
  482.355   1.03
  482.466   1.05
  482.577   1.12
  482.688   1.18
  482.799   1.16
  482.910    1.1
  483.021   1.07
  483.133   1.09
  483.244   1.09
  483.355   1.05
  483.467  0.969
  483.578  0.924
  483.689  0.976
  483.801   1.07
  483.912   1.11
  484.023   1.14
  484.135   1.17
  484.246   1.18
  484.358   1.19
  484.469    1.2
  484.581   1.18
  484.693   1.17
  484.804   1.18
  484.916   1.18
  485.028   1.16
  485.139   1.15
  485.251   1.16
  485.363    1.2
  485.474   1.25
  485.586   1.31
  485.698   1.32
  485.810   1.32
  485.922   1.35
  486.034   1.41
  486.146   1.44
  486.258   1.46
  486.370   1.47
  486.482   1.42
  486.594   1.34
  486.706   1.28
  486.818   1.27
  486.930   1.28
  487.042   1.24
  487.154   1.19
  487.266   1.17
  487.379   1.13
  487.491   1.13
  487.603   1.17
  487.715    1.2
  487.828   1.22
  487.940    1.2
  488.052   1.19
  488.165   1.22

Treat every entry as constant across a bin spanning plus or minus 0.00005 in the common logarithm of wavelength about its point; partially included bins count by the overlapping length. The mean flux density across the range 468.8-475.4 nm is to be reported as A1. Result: 0.861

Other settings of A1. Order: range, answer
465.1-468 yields 0.871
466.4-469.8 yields 0.893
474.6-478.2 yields 0.85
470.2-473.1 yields 0.862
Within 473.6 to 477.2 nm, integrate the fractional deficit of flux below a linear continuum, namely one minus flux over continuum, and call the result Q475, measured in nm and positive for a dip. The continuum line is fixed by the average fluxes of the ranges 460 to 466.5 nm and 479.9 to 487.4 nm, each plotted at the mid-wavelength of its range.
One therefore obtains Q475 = 0.647 nm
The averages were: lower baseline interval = 0.875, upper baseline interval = 1.12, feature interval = 0.84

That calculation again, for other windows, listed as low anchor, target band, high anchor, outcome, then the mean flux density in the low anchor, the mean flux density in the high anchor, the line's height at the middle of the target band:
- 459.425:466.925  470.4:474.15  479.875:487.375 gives 0.462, 0.873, 1.12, 0.985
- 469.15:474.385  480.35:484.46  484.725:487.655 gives 0.447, 0.871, 1.27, 1.16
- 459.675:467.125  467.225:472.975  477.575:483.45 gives 0.213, 0.874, 0.971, 0.912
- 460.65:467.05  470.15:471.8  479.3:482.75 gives 0.098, 0.874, 0.983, 0.919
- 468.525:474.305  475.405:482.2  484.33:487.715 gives 0.994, 0.877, 1.26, 1.07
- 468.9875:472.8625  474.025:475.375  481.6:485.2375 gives 0.189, 0.871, 1.1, 0.941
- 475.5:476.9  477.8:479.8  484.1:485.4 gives 0.092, 0.857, 1.18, 0.954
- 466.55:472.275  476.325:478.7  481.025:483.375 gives 0.294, 0.886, 1.05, 0.993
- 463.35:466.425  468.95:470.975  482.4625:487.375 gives 0.179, 0.884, 1.2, 0.964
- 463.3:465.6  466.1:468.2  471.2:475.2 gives -0.012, 0.889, 0.848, 0.877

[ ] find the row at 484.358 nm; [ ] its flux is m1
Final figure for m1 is 1.19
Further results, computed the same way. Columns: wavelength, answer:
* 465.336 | 0.834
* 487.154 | 1.19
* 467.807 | 0.913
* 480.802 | 0.913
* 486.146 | 1.44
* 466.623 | 0.942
